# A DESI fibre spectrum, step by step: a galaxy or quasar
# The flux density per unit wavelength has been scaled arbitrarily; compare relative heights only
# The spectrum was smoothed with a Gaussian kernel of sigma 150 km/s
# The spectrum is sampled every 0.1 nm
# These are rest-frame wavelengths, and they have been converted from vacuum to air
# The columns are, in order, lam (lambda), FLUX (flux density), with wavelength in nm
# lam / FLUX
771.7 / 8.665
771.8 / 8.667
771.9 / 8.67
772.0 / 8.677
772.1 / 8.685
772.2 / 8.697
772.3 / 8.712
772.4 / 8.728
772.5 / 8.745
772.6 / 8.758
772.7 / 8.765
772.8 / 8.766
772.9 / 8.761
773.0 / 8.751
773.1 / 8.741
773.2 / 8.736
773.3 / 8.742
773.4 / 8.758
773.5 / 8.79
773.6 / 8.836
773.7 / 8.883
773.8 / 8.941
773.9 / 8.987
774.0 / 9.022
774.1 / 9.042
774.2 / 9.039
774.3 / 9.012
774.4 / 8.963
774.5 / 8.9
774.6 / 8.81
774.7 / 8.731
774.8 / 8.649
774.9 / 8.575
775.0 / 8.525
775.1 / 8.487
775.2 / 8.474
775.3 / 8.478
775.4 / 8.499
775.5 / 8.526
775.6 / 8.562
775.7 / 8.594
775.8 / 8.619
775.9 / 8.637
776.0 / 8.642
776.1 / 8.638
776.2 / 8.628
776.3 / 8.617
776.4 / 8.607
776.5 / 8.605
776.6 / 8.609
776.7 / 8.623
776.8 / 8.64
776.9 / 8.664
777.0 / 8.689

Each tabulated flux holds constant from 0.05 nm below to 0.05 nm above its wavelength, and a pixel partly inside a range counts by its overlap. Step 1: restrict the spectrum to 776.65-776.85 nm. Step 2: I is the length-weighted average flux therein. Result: 8.63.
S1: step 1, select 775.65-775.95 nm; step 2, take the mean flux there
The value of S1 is 8.62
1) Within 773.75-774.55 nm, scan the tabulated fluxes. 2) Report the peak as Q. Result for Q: 9.042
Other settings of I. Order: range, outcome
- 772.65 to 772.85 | 8.77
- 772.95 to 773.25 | 8.74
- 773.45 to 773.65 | 8.81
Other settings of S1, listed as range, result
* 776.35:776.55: 8.61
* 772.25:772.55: 8.73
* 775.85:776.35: 8.63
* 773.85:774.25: 9.02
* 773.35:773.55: 8.77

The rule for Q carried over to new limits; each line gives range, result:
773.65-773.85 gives 8.941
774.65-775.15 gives 8.731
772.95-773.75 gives 8.883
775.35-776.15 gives 8.642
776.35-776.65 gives 8.609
